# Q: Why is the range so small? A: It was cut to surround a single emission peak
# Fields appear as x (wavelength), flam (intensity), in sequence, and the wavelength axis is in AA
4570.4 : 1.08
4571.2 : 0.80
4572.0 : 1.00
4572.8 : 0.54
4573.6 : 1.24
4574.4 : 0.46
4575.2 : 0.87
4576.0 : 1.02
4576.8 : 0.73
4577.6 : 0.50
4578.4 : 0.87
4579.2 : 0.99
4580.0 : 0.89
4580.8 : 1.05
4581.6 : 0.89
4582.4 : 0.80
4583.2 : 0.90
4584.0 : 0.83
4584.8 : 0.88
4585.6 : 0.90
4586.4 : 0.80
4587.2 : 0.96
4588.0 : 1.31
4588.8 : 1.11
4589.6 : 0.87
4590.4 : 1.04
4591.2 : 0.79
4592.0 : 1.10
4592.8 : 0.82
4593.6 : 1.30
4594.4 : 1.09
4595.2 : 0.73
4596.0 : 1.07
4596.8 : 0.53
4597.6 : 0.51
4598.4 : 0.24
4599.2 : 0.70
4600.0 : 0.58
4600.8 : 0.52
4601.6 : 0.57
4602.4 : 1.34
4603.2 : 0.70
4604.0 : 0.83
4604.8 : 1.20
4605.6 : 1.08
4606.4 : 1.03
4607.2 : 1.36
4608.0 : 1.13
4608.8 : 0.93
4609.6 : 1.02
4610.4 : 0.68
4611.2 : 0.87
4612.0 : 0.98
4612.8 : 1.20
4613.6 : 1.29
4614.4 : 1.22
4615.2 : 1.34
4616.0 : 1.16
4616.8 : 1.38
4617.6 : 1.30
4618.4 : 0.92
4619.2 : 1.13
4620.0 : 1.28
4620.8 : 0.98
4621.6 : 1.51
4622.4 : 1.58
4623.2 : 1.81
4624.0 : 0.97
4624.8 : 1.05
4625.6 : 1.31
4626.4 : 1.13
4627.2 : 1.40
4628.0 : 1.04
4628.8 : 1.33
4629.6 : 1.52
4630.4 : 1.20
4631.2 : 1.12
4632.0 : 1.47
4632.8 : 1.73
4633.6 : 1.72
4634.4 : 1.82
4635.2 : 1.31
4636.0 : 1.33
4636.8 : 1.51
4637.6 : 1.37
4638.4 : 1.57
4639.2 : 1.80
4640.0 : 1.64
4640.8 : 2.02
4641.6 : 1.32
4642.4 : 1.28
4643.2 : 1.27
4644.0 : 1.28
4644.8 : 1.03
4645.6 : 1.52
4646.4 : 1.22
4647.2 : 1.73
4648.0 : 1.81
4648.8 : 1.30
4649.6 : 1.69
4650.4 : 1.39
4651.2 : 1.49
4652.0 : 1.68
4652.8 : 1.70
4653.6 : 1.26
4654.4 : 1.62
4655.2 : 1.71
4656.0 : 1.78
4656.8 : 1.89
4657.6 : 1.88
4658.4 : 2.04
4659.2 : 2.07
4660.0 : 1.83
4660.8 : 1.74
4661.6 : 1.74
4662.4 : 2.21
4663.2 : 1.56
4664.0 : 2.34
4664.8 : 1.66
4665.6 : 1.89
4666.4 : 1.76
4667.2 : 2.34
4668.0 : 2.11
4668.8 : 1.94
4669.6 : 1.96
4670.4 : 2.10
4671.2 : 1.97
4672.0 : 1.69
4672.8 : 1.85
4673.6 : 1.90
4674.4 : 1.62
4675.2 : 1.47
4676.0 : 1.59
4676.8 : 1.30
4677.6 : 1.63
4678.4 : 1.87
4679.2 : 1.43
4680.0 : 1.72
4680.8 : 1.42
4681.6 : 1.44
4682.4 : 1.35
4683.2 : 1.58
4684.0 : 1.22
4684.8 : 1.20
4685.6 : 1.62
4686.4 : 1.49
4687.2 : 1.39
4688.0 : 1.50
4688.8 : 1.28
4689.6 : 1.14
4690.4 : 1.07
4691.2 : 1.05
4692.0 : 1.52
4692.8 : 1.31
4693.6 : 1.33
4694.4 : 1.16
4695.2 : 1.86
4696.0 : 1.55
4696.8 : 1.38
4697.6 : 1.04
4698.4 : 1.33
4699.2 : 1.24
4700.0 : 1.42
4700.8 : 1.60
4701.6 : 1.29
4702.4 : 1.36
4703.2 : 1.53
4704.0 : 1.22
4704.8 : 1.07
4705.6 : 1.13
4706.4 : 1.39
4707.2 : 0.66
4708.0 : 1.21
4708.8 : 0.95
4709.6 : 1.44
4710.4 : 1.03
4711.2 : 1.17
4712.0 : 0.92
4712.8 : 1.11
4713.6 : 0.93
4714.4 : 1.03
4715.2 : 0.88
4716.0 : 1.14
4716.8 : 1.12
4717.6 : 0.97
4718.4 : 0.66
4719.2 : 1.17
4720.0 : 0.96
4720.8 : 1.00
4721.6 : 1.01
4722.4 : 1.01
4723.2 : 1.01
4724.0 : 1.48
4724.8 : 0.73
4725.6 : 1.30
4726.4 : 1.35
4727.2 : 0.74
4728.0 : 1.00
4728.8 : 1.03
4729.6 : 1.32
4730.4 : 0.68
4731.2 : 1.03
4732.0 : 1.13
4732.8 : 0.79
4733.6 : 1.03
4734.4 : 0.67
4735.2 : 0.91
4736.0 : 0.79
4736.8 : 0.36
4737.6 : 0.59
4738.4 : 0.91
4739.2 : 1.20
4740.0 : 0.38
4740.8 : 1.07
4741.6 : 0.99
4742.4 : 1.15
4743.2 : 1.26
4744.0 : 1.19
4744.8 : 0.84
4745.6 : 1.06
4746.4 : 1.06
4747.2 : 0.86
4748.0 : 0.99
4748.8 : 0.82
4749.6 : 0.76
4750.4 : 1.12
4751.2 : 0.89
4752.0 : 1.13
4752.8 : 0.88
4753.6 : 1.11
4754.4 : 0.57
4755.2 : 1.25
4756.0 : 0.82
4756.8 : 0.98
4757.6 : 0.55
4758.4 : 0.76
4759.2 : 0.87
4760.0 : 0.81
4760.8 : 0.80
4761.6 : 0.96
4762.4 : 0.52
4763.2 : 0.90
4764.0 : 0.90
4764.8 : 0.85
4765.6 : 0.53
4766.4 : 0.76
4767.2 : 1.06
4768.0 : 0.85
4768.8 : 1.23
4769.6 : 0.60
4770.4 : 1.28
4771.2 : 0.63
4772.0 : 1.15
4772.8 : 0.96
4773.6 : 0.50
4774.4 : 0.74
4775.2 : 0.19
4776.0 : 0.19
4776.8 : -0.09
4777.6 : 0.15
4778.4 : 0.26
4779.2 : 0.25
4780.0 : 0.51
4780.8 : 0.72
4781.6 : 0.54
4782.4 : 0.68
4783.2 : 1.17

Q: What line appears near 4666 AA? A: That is C IV 1549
